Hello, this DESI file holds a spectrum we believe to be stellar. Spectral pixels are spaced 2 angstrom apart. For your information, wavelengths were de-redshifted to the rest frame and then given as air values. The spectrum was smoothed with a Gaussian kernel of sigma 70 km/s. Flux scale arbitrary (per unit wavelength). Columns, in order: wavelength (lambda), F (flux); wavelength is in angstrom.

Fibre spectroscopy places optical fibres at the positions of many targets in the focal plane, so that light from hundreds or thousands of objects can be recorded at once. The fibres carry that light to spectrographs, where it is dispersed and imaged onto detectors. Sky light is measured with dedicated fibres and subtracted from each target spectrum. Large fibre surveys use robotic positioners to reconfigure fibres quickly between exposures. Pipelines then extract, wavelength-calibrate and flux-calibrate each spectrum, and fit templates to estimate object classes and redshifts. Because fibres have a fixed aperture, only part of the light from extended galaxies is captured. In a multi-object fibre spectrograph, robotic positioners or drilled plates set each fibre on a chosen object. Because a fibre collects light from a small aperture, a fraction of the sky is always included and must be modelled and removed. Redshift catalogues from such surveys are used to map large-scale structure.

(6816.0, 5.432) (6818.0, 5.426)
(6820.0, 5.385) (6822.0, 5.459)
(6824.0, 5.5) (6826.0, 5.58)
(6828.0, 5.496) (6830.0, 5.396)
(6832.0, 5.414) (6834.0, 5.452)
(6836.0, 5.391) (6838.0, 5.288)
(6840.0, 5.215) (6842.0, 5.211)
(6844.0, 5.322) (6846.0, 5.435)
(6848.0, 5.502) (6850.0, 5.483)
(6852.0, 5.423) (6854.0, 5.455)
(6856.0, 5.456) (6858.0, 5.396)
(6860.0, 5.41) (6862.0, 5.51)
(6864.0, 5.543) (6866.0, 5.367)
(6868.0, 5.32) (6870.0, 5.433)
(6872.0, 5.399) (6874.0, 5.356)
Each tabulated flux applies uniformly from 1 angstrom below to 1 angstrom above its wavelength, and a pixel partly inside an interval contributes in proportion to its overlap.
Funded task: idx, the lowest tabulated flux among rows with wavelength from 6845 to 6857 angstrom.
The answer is 5.423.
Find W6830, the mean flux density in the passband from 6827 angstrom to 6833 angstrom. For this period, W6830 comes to 5.44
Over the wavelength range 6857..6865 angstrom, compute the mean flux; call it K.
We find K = 5.46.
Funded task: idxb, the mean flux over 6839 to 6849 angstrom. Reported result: 5.34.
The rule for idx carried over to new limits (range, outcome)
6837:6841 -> 5.215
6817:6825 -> 5.385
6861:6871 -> 5.32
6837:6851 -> 5.211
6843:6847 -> 5.322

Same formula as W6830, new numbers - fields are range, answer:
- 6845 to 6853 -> 5.46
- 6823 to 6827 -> 5.54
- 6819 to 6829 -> 5.48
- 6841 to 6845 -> 5.27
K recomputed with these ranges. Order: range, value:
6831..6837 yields 5.42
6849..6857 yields 5.45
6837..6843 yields 5.24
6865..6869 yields 5.34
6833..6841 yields 5.34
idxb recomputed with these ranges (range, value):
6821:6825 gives 5.48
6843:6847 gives 5.38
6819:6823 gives 5.42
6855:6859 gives 5.43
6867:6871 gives 5.38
